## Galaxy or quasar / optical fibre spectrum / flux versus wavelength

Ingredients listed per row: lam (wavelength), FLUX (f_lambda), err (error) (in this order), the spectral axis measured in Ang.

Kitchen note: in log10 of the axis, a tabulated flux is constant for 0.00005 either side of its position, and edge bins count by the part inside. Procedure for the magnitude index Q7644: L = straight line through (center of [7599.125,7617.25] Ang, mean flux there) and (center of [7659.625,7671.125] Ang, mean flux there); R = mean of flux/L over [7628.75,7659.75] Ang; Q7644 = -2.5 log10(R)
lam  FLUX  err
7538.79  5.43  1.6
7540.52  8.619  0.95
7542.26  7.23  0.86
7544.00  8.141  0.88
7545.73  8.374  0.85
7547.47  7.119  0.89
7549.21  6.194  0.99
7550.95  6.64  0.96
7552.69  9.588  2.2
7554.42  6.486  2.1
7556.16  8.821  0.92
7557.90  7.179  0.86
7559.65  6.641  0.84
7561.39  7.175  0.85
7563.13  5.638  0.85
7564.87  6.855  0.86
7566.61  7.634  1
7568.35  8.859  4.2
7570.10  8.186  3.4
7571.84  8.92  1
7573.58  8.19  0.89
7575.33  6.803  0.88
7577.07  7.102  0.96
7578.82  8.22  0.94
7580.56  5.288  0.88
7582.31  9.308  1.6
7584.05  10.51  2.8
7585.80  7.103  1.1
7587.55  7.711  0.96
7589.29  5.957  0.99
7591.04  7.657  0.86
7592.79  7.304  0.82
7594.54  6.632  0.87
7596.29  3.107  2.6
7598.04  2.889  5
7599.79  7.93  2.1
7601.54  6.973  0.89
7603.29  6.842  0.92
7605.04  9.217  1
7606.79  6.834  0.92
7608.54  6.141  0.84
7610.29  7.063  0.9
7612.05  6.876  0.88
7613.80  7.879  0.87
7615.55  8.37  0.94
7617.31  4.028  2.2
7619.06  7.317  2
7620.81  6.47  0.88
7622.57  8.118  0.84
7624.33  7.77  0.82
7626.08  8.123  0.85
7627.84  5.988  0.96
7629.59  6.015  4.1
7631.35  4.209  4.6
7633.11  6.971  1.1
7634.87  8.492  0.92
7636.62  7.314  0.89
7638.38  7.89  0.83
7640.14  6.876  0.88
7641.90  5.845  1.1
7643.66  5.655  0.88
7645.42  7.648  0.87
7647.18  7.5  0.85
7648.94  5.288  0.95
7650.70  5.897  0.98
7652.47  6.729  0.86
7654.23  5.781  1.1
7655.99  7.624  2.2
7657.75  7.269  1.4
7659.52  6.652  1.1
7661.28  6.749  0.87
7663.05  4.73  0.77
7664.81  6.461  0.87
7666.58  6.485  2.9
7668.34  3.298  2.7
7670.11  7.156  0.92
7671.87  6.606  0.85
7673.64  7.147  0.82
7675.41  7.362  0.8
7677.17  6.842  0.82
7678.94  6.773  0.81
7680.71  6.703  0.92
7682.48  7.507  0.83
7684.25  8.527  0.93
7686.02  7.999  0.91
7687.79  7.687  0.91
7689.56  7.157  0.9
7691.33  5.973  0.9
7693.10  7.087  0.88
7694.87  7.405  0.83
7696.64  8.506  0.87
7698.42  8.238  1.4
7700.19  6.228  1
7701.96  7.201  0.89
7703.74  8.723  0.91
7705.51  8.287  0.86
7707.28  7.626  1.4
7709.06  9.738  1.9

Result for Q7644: -0.04 mag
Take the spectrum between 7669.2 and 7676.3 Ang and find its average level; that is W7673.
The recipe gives 7.06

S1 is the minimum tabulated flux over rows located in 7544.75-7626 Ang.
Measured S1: 2.889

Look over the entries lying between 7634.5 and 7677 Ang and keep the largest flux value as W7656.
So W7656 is 8.492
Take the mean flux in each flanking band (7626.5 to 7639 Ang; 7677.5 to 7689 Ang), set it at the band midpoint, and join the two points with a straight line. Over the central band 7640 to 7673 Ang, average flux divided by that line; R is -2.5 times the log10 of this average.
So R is 0.12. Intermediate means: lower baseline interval 6.73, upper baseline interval 7.49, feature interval 6.32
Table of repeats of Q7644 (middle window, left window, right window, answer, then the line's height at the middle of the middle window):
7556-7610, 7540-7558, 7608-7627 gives 0.03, 7.4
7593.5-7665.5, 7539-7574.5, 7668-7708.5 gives 0.12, 7.42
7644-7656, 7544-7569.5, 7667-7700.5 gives 0.10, 7.16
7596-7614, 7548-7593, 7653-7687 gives 0.10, 7.26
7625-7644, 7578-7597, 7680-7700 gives 0.10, 7.33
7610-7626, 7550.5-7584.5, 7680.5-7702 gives 0.06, 7.58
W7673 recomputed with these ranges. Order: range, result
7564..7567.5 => 7.27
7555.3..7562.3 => 7.43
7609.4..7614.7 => 7.28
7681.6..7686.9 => 8.01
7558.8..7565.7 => 6.58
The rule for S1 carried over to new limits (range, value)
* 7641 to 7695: 3.298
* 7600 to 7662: 4.028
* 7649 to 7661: 5.781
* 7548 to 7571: 5.638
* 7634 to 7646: 5.655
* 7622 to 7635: 4.209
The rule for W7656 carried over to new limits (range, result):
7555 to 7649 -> 10.51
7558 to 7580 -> 8.92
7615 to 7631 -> 8.37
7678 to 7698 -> 8.527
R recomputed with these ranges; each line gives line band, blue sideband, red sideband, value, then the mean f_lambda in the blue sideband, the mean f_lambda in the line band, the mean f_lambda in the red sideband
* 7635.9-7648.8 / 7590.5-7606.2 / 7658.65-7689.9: -0.03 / 6.49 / 6.86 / 6.76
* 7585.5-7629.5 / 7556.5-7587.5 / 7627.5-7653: 0.04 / 7.65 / 6.79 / 6.56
